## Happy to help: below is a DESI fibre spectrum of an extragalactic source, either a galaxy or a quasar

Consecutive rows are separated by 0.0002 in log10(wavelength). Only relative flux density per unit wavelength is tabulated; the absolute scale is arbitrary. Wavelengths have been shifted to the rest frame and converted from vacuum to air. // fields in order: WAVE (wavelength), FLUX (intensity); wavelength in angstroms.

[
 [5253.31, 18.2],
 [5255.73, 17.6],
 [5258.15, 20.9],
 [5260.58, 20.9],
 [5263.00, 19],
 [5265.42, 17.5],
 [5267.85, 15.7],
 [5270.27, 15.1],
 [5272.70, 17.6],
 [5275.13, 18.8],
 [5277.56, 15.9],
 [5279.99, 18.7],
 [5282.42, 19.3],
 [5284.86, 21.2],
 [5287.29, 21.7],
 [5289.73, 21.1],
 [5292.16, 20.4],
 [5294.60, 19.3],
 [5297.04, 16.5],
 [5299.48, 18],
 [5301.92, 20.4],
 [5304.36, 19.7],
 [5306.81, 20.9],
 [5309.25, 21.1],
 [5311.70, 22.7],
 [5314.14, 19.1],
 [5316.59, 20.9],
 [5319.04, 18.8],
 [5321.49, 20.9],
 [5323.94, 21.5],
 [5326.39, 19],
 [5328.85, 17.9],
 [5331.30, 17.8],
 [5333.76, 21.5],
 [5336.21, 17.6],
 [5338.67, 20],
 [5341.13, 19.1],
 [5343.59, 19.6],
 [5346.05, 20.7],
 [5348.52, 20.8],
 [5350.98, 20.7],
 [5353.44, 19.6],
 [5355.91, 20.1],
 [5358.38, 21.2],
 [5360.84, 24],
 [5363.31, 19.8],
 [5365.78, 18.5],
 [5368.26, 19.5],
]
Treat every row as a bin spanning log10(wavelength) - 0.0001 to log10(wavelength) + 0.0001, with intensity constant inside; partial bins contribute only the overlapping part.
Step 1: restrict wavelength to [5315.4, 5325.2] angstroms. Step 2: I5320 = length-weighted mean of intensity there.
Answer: 20.5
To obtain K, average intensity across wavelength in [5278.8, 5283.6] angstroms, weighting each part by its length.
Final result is 19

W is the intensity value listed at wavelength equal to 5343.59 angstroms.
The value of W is 19.6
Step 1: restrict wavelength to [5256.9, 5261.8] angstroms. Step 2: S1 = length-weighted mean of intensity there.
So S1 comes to 20.9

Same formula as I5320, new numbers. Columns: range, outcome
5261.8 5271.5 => 16.8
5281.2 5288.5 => 20.7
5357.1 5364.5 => 21.7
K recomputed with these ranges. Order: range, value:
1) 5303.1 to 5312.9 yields 21.1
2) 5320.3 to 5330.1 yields 19.8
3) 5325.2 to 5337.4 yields 18.8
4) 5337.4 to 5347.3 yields 19.8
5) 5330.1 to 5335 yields 19.7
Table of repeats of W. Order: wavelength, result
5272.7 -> 17.6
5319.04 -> 18.8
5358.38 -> 21.2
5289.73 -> 21.1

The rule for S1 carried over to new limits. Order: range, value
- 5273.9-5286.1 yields 18.8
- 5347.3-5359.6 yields 20.5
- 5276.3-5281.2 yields 17.3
